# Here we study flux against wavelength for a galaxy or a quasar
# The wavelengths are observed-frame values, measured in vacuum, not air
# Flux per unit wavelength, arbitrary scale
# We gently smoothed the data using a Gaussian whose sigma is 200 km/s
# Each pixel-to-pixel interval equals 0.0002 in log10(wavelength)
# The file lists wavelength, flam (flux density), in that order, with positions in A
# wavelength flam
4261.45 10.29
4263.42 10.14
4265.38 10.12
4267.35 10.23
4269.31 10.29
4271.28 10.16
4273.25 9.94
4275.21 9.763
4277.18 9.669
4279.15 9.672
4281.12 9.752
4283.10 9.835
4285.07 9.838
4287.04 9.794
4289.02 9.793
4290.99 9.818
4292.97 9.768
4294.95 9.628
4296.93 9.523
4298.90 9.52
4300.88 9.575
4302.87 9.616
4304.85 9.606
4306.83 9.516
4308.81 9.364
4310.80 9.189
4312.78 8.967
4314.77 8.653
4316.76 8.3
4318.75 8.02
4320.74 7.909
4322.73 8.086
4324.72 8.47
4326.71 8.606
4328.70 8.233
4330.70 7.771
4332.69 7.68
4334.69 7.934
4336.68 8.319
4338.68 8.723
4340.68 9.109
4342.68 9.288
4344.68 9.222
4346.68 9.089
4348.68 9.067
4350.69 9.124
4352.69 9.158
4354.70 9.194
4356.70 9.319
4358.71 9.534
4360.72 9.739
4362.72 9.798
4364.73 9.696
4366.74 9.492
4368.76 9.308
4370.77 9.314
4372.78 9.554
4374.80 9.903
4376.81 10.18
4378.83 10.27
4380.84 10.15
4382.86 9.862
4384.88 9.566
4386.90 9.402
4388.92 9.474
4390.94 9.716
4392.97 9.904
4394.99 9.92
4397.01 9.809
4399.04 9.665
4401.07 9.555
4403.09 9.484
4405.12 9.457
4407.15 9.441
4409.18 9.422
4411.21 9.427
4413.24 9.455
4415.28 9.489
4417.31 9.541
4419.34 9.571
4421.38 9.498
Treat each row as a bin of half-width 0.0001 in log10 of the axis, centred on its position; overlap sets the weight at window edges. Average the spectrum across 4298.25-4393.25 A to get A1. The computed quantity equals 9.15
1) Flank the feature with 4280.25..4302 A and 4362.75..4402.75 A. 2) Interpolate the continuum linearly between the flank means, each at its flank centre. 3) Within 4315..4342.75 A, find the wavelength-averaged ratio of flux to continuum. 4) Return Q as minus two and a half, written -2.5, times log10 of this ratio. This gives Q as 0.17 mag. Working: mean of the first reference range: 9.71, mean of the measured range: 8.29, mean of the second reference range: 9.72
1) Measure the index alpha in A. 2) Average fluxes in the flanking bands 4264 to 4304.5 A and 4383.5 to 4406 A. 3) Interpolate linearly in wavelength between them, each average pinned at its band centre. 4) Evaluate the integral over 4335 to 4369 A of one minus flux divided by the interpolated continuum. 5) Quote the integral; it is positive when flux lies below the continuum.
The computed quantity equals 1.7 A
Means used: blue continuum 9.81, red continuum 9.64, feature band 9.22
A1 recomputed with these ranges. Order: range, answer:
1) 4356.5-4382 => 9.73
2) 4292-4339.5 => 8.79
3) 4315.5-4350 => 8.47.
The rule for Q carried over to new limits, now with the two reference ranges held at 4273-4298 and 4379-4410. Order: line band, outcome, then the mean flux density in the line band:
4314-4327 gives 0.18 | 8.27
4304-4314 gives 0.05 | 9.31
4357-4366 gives 0.00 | 9.66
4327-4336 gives 0.21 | 7.98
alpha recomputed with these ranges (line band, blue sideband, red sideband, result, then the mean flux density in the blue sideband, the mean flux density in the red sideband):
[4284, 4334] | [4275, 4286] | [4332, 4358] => 2.0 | 9.75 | 8.88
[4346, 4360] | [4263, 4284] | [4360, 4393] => 0.8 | 9.96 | 9.72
